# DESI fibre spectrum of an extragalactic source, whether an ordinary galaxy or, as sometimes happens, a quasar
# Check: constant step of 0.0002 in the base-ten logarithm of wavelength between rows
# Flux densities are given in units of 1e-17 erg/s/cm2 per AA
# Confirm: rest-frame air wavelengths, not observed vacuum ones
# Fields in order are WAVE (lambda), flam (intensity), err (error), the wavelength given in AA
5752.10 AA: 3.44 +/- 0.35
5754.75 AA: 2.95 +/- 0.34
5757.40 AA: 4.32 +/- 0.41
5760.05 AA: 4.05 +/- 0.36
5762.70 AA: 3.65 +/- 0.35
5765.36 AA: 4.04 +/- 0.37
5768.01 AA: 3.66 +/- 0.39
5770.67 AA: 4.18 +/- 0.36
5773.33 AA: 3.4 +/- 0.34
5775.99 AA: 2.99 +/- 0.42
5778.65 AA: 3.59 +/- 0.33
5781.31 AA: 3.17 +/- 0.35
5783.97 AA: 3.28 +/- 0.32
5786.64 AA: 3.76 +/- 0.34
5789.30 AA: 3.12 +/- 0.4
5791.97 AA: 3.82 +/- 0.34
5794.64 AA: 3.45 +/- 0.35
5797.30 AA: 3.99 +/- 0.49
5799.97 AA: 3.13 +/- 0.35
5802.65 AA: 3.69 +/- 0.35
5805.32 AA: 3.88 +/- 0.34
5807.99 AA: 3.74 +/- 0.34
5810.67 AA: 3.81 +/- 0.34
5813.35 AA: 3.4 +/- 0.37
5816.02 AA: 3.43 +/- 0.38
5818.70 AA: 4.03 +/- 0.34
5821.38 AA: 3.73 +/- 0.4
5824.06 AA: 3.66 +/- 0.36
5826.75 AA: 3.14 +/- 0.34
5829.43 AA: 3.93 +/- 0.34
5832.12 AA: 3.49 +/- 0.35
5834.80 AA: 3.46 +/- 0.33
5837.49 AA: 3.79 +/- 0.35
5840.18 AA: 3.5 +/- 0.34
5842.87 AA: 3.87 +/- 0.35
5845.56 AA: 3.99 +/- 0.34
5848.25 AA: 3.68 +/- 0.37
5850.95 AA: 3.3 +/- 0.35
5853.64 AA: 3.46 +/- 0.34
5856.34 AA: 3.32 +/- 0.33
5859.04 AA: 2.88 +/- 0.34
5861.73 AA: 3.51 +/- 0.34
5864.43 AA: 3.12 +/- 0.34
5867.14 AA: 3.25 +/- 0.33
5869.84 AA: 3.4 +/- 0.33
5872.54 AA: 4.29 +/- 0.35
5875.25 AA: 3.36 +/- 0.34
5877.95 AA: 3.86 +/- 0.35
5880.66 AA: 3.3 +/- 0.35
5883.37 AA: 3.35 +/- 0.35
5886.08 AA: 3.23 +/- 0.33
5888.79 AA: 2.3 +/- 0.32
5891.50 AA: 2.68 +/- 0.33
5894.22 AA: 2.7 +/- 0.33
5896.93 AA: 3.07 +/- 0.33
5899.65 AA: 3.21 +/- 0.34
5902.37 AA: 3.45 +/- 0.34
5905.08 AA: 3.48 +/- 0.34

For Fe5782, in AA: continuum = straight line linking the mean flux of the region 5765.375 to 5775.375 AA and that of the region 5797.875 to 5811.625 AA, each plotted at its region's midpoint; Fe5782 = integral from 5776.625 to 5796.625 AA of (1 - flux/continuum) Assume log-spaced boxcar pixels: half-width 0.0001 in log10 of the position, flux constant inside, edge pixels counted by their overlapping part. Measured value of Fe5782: 1.3 AA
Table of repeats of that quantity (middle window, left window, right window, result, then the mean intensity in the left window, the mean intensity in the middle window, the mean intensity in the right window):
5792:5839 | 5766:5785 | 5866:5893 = -3.02 AA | 3.49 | 3.64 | 3.3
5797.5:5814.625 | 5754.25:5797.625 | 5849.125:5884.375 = -0.40 AA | 3.62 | 3.63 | 3.42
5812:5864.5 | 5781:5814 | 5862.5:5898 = -2.17 AA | 3.57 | 3.54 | 3.23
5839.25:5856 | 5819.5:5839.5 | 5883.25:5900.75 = -1.05 AA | 3.61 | 3.62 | 2.9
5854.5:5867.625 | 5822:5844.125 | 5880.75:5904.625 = 0.45 AA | 3.61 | 3.22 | 3.03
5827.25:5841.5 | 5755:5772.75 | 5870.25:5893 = -0.27 AA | 3.9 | 3.61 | 3.3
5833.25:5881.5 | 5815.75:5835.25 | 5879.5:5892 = -3.51 AA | 3.63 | 3.52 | 2.99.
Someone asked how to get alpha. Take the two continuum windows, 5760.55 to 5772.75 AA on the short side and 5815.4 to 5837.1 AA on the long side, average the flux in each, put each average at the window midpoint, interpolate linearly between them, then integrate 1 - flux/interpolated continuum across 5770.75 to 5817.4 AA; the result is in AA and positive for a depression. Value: 2.8 AA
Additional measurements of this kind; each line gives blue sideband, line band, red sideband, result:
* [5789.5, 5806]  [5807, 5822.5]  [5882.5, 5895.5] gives -0.99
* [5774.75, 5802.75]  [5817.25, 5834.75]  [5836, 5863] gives -0.75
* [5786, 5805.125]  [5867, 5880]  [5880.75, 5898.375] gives -2.66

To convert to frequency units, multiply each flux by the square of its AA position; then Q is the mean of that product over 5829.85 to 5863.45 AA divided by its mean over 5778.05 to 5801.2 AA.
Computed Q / 1.03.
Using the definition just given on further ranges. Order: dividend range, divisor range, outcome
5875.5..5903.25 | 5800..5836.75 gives 0.88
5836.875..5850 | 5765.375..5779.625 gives 1.07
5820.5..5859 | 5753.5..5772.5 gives 0.96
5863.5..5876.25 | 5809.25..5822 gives 0.97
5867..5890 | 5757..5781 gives 0.95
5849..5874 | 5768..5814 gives 0.98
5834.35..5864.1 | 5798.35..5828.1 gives 0.99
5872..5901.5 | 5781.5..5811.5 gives 0.92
